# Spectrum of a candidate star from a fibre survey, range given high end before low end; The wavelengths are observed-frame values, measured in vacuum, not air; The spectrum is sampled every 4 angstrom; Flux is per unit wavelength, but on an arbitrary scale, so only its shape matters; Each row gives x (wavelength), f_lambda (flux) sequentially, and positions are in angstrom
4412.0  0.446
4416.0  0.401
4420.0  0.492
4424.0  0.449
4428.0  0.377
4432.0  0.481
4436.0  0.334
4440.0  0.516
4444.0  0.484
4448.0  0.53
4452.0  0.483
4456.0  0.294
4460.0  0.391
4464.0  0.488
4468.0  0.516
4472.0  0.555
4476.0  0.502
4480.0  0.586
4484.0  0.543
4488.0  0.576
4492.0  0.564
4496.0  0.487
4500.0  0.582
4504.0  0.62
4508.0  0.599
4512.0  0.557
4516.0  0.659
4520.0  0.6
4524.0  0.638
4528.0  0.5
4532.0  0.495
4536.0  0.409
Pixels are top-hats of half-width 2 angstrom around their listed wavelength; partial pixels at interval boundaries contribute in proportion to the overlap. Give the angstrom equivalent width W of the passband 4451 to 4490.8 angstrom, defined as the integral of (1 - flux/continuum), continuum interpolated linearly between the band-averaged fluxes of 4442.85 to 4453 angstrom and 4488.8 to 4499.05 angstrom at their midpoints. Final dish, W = 1.9 angstrom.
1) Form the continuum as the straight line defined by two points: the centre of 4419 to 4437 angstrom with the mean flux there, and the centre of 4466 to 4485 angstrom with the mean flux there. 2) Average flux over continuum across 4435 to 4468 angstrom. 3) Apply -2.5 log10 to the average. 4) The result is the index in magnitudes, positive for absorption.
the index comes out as 0.08 mag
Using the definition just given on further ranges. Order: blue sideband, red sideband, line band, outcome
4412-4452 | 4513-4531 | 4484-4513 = -0.02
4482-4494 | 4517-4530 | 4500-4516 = -0.05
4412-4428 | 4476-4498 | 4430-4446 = 0.03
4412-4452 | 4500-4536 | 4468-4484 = -0.06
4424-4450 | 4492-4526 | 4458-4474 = 0.05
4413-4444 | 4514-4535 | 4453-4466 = 0.21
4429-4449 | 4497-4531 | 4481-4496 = -0.02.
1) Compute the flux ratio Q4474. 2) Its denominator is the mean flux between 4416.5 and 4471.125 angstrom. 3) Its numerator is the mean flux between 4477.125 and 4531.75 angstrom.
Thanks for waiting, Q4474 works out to 1.28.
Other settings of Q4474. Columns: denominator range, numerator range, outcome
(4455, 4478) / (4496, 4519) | 1.28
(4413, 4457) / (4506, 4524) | 1.37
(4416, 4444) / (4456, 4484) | 1.12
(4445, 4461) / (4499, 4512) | 1.38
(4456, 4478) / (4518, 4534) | 1.18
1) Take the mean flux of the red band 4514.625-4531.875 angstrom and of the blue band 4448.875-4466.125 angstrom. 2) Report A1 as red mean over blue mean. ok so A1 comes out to 1.4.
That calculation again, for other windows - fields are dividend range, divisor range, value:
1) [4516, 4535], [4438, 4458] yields 1.22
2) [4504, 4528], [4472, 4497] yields 1.10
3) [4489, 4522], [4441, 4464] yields 1.31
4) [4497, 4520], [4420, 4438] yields 1.43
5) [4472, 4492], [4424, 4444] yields 1.27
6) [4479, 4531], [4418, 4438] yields 1.35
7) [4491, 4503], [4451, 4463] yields 1.41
